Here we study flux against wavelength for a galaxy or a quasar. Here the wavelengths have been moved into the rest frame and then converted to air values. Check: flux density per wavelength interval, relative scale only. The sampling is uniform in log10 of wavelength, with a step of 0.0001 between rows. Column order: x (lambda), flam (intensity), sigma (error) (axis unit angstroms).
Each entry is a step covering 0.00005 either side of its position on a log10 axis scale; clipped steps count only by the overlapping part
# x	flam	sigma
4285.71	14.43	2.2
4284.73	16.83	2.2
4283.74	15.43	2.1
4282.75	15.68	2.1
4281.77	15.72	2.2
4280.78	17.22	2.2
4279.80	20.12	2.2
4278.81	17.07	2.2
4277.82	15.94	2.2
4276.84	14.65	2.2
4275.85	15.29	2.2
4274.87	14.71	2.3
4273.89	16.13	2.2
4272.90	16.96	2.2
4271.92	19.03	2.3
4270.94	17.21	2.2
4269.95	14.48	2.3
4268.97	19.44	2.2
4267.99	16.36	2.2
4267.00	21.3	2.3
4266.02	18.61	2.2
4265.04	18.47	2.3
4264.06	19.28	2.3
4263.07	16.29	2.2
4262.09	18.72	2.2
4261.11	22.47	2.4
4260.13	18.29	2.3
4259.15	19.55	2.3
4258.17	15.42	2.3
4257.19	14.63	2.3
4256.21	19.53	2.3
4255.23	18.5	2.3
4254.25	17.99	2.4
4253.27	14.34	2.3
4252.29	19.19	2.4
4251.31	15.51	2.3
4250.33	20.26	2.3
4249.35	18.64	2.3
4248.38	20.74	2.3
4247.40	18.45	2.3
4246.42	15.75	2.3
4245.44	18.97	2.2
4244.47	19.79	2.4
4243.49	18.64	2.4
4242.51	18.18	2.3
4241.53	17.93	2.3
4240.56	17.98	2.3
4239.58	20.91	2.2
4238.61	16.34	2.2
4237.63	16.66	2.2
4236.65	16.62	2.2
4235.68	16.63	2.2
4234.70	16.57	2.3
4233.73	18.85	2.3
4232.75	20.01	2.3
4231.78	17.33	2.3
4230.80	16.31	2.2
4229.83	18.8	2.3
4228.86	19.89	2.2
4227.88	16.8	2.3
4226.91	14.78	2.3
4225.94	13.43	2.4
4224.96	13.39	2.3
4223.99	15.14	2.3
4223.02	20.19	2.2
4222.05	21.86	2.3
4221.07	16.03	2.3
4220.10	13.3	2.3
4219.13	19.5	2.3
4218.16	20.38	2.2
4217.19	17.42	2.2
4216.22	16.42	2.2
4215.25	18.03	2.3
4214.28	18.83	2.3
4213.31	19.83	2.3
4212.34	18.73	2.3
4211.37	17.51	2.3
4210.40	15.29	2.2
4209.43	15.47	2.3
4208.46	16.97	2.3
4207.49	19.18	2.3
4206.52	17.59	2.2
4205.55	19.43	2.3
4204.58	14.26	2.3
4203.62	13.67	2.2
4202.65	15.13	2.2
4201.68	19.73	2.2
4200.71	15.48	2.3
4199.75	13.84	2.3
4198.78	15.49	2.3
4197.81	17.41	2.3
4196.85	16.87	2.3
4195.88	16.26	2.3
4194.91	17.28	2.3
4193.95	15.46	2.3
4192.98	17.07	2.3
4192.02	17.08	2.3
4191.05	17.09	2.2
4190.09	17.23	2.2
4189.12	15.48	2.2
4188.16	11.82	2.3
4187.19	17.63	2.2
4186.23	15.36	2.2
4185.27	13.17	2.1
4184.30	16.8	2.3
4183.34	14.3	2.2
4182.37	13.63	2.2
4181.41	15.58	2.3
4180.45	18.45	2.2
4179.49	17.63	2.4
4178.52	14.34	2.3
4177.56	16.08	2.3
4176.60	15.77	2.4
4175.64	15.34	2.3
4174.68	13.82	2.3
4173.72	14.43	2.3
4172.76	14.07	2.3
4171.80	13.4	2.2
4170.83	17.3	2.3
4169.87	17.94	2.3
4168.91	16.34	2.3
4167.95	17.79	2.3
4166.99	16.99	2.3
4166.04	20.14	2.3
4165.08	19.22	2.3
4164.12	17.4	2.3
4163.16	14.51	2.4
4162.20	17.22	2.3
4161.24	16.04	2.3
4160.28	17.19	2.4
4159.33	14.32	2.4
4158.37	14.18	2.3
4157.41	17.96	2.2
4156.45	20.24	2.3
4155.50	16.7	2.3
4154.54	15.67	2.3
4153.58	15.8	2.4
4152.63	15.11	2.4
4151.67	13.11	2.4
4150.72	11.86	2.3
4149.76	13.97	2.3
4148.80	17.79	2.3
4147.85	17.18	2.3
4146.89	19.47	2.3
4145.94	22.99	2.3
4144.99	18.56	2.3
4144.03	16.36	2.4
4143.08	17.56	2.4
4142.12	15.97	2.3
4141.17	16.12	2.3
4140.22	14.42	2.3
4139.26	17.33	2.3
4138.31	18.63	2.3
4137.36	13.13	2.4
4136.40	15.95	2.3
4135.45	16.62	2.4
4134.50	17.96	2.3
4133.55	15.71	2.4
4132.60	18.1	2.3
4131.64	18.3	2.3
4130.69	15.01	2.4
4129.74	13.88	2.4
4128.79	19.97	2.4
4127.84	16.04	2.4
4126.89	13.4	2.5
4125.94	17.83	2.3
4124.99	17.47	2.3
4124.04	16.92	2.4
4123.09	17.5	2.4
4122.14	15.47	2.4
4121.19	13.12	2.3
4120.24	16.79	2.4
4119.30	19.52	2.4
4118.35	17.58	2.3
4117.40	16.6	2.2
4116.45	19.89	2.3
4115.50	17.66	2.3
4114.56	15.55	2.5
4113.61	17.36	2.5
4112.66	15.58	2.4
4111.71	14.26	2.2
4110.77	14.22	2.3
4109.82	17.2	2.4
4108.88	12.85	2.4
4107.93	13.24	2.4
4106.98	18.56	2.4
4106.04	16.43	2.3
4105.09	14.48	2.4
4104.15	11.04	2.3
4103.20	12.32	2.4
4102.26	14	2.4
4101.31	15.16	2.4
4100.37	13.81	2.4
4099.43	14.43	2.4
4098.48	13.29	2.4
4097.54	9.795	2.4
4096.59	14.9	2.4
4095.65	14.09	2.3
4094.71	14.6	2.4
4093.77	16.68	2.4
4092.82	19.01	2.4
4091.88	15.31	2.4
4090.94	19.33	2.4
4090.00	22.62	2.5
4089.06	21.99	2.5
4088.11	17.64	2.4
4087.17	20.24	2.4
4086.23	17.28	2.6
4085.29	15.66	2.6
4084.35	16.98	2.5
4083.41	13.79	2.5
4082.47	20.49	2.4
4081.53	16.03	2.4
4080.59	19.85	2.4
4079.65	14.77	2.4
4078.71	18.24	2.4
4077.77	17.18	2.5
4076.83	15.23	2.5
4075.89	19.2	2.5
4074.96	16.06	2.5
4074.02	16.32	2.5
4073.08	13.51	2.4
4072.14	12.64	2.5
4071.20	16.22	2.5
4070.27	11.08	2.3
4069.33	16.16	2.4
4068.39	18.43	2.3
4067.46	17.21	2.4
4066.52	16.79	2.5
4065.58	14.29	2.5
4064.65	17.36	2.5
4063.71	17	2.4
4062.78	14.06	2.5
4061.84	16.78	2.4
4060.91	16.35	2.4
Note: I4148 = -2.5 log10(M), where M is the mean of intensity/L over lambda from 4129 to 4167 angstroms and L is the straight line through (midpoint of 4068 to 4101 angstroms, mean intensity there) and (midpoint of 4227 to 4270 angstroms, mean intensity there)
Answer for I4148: 0.03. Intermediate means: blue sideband 16.4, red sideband 18.1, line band 16.6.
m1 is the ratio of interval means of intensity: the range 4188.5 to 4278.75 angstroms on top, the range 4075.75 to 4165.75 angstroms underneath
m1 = 1.1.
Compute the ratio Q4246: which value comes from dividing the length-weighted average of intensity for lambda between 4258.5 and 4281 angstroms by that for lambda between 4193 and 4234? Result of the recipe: 1.04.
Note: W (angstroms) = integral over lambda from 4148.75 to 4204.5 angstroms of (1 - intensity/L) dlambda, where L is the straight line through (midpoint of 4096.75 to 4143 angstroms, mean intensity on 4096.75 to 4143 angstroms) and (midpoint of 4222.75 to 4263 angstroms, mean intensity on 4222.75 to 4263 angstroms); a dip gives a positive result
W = 2.40 angstroms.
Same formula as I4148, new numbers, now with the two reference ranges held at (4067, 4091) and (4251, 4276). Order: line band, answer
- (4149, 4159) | 0.119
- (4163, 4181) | 0.061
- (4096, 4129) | 0.110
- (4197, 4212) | 0.064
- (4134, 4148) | 0.002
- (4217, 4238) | 0.016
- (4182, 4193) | 0.125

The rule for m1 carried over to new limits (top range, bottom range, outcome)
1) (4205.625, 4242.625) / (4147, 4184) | 1.09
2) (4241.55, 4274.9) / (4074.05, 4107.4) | 1.11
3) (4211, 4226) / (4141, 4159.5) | 1.06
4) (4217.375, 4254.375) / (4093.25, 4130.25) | 1.14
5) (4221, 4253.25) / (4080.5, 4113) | 1.12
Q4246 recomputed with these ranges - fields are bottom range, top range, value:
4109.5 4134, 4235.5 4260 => 1.08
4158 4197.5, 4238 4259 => 1.12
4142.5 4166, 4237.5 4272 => 1.09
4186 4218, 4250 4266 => 1.08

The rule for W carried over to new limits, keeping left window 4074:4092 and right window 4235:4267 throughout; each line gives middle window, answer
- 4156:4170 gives 0.6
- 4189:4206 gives 1.6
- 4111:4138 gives 2.0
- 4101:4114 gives 2.3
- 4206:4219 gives 0.1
